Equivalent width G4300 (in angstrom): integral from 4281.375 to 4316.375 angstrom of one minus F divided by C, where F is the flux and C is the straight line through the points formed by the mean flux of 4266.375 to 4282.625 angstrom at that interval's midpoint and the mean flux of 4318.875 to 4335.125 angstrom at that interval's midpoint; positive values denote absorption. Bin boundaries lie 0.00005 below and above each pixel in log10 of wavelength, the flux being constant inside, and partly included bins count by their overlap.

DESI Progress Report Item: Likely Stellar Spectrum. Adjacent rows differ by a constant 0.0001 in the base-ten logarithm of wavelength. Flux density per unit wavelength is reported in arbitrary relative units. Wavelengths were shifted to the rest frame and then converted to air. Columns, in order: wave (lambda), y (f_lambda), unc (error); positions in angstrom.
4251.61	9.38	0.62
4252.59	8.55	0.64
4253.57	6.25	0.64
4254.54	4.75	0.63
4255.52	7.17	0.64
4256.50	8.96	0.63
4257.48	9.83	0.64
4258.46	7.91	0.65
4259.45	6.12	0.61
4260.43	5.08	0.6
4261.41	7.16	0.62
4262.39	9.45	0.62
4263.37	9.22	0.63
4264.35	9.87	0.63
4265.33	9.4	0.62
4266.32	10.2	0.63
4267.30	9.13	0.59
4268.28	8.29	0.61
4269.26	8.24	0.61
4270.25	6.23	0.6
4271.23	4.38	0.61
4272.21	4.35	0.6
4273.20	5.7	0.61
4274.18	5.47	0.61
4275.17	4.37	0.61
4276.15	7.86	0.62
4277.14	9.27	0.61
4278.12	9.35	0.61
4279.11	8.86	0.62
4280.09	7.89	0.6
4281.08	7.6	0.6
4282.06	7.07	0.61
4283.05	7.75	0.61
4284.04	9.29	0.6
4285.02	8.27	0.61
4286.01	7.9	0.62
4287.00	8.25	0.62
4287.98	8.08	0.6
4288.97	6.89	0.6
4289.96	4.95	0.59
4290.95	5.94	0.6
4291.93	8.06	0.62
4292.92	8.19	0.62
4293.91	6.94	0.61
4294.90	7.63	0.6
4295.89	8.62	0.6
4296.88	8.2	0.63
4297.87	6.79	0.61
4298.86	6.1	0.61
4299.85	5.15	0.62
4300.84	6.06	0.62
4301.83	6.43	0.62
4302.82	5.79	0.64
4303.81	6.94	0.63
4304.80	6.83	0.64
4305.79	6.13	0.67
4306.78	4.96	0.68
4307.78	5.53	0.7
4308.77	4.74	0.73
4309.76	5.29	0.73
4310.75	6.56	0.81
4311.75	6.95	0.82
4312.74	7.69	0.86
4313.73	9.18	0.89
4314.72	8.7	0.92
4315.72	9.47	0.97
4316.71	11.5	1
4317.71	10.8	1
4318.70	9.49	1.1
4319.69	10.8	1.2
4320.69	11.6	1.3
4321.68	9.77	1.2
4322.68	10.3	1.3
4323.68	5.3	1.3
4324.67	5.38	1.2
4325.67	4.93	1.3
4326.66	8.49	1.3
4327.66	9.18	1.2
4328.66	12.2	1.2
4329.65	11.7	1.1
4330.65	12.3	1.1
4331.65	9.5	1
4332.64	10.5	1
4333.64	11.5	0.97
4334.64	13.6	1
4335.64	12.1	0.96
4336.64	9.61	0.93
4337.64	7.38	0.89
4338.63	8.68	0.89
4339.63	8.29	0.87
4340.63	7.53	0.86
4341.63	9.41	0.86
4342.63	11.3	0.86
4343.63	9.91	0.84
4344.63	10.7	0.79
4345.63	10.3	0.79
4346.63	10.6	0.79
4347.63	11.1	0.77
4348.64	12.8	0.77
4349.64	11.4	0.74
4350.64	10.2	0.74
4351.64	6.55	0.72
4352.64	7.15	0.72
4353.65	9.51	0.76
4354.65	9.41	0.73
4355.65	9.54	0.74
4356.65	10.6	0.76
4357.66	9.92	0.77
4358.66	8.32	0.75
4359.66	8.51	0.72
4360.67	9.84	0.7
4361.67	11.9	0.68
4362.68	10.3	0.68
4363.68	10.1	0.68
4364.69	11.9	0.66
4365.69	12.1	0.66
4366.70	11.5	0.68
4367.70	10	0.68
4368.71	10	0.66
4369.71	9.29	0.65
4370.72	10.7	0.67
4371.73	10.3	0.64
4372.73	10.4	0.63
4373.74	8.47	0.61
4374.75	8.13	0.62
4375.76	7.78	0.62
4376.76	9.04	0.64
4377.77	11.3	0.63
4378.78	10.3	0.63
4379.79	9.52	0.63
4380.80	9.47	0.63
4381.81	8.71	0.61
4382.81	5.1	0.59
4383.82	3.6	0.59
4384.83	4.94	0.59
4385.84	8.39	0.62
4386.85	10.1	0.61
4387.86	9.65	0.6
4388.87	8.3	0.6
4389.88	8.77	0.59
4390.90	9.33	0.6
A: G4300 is 5.37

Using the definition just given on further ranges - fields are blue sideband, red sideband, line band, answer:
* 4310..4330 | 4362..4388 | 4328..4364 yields -4.03 angstrom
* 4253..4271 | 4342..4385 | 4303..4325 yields 2.27 angstrom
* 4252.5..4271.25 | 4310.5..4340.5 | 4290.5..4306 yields 3.34 angstrom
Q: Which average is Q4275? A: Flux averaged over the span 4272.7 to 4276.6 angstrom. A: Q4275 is 5.82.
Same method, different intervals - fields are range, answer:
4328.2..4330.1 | 12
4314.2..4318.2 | 10.1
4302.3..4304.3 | 6.37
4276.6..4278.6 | 9.28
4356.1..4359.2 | 9.61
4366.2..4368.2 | 10.8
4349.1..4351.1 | 10.9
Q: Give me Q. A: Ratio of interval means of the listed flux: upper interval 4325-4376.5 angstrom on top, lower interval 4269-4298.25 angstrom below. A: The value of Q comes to 1.37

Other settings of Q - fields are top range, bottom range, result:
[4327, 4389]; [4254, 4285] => 1.27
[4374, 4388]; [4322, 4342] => 0.88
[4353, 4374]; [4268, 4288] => 1.38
